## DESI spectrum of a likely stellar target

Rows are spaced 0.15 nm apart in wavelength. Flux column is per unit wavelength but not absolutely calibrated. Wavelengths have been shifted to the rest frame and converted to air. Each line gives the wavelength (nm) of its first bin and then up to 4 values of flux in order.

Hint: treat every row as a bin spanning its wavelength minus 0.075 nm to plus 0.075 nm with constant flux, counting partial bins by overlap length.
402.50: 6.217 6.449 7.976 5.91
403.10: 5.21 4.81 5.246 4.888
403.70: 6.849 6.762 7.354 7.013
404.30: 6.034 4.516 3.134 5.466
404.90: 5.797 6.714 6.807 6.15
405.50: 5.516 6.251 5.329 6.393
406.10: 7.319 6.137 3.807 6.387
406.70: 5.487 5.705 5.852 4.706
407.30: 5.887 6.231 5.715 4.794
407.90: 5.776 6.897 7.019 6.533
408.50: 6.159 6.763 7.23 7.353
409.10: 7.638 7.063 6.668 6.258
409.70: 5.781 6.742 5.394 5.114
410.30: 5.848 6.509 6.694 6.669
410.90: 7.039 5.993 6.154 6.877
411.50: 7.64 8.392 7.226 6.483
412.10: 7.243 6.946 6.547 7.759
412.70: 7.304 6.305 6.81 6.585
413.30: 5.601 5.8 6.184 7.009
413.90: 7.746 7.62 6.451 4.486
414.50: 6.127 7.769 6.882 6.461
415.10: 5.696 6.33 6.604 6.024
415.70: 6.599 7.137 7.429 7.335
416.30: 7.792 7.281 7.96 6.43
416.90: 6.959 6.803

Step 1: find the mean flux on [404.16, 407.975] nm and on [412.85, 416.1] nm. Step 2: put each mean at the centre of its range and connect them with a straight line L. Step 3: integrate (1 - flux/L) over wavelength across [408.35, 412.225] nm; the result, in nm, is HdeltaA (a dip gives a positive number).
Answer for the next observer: -0.35 nm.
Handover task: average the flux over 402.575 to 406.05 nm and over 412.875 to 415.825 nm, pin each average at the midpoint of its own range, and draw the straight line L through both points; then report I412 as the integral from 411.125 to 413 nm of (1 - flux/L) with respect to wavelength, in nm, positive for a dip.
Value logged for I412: -0.21 nm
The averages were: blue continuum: 5.95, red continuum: 6.47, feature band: 7.06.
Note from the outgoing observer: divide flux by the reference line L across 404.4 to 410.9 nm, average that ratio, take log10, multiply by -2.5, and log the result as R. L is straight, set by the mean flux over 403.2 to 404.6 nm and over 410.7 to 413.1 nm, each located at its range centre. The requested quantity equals 0.050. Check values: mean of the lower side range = 5.81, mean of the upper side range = 6.96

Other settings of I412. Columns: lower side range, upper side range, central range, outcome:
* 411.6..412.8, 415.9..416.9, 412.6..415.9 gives 0.33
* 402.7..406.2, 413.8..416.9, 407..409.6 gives -0.04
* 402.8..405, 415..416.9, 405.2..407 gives 0.01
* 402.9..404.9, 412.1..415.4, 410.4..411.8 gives -0.12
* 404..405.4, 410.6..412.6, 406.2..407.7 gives 0.15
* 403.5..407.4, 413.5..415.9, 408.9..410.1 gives -0.08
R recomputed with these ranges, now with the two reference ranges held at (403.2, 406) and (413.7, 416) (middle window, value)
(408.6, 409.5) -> -0.151 mag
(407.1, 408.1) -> 0.067 mag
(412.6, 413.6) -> 0.011 mag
